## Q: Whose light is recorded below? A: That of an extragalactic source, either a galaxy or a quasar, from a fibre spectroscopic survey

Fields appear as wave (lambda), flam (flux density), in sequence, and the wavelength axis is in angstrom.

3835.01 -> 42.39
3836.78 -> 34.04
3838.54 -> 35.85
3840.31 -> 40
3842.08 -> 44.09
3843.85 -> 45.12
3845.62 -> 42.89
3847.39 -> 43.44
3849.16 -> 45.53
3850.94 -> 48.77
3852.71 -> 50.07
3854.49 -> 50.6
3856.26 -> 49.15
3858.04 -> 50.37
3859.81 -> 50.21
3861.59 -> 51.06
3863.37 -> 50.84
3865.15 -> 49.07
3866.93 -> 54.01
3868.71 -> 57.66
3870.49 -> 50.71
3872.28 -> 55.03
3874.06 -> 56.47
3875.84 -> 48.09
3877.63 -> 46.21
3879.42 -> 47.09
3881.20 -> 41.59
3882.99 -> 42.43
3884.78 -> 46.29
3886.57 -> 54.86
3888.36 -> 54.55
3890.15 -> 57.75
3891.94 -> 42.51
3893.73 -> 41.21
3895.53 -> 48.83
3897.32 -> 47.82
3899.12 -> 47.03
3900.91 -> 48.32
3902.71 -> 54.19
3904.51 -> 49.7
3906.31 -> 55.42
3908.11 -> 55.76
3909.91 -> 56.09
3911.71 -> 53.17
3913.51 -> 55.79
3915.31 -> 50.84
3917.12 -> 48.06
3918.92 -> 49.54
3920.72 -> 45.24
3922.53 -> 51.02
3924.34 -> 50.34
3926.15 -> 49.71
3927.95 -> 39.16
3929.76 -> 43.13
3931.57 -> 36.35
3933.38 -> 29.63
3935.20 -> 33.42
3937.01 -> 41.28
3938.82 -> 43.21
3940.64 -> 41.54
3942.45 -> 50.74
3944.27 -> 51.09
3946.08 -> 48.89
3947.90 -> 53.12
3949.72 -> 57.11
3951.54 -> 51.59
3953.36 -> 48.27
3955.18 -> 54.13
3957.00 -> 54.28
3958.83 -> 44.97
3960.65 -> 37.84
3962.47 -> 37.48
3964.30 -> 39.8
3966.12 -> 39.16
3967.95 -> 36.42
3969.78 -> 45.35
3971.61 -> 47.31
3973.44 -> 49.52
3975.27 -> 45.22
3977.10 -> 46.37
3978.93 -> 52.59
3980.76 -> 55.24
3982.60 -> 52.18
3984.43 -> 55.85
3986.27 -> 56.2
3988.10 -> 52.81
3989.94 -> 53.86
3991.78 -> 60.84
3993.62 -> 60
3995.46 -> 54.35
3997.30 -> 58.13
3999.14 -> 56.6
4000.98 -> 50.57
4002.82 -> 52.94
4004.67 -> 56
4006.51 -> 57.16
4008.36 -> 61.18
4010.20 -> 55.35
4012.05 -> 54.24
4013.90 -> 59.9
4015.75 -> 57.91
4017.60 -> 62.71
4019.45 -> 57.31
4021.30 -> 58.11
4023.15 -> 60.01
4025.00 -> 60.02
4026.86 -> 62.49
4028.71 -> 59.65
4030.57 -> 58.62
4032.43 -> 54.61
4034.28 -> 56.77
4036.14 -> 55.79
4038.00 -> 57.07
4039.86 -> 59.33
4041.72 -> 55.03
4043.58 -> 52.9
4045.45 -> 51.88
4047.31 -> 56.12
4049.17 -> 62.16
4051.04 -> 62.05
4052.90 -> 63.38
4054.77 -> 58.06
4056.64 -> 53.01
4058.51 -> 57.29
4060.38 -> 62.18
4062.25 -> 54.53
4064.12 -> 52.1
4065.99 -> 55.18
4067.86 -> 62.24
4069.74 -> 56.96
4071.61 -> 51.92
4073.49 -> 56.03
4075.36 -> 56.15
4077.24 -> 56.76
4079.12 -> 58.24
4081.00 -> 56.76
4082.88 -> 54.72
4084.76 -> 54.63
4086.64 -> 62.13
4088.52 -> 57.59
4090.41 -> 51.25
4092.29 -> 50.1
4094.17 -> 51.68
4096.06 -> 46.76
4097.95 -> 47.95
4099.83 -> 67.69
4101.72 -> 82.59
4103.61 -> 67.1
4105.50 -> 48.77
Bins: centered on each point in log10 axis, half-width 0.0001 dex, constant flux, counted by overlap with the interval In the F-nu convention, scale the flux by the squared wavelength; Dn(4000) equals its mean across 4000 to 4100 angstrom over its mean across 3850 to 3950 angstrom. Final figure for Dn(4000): 1.25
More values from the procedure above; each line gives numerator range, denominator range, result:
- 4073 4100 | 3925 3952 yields 1.32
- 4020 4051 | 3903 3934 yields 1.26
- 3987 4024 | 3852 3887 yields 1.22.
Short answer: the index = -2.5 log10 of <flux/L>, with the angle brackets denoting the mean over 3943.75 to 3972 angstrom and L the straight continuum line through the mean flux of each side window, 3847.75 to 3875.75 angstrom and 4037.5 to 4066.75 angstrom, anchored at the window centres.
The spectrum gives 0.16 mag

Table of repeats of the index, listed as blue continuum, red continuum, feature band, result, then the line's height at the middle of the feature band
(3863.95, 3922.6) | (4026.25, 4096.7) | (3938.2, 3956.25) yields 0.05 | 52.3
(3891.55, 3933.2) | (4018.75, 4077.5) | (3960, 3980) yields 0.20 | 52.2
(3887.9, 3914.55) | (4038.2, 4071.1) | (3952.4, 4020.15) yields 0.06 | 54.5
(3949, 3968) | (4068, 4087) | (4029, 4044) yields -0.07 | 52.8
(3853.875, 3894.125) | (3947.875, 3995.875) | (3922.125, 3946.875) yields 0.15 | 49.8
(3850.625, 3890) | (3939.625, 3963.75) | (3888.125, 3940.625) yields 0.04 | 49.3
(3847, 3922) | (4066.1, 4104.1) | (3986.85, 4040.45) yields -0.05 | 54.7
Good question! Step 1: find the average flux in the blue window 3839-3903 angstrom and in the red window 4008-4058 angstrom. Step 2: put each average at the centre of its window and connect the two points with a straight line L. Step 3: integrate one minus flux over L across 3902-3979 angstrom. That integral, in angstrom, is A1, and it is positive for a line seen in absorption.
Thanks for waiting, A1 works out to 8.1 angstrom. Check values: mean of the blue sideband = 48.6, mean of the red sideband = 57.9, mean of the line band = 47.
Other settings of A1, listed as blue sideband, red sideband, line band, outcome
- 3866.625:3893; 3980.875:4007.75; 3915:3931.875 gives 1.8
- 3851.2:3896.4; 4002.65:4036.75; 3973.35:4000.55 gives 1.1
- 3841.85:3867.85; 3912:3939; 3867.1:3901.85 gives -1.8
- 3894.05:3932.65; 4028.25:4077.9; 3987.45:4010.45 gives -1.0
